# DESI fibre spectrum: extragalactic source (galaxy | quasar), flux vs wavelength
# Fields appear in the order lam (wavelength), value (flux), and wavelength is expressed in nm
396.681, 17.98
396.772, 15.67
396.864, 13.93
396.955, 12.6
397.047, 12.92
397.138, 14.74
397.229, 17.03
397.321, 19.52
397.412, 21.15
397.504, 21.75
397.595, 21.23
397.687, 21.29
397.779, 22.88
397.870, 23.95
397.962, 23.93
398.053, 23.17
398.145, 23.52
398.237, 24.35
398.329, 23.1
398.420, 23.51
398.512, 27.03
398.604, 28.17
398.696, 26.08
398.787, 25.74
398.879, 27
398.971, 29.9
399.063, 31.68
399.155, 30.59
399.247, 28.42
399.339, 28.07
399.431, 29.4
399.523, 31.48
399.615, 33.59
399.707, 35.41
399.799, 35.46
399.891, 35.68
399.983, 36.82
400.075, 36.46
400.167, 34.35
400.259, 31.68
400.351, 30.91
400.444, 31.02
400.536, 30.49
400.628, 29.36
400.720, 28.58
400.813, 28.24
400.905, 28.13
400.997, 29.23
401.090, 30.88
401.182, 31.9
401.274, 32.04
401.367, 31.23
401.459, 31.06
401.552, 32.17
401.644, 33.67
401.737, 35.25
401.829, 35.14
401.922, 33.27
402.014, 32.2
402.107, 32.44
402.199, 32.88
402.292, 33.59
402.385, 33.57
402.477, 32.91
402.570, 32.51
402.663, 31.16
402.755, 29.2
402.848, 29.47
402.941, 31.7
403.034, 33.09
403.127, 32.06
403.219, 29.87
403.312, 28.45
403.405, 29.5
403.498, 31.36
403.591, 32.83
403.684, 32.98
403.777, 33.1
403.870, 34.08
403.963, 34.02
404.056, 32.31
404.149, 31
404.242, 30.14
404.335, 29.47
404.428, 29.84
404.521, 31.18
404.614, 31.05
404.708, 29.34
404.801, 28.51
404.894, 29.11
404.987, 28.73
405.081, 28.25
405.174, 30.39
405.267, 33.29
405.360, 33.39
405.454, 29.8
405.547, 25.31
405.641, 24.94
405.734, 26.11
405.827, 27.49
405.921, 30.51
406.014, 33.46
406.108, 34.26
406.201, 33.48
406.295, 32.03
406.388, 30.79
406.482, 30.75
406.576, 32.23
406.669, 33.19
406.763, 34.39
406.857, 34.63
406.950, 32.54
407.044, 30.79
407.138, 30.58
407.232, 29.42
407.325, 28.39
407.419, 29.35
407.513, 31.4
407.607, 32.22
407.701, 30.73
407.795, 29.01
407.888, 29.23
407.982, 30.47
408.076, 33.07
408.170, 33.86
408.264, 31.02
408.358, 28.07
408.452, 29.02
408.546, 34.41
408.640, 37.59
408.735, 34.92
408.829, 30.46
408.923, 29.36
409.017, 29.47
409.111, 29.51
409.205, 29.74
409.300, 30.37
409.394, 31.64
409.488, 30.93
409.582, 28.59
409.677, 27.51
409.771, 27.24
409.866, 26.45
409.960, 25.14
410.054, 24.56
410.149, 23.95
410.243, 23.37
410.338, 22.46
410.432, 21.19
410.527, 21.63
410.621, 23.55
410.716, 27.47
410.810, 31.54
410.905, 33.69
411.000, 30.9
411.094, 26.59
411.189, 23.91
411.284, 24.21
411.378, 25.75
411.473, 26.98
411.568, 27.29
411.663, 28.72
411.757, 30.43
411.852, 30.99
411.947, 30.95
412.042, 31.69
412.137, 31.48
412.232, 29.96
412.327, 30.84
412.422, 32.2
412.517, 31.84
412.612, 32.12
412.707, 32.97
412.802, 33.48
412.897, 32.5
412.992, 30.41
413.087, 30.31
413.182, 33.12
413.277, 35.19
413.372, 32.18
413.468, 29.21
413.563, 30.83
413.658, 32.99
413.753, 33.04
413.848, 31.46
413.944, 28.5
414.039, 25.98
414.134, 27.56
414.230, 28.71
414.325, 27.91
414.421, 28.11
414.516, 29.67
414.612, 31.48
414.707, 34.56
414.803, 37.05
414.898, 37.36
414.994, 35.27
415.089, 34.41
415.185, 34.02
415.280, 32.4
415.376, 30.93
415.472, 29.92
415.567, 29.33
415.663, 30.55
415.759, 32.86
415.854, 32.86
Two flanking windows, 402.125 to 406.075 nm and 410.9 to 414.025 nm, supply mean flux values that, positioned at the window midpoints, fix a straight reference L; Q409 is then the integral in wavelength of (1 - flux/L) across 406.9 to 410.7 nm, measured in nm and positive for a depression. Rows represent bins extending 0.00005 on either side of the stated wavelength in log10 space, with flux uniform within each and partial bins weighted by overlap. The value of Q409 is 0.19 nm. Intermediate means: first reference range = 30.8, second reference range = 30.4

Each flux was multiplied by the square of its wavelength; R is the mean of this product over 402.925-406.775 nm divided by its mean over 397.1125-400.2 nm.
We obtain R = 1.2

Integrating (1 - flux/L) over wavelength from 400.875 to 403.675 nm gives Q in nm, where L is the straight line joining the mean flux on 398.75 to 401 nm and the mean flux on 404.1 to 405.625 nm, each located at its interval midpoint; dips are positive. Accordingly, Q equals -0.12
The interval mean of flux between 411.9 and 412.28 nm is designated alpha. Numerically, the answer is 31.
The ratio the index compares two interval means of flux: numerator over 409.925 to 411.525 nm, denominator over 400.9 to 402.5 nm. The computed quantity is 0.79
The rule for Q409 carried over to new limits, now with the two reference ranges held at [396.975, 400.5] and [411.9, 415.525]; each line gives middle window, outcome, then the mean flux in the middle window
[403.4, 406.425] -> -0.20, 30.7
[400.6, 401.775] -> -0.14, 30.9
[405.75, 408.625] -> -0.18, 31.4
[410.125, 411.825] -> 0.24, 26.4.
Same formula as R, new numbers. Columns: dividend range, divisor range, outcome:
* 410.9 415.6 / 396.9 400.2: 1.27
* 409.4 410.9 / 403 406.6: 0.87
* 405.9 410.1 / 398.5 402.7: 1.01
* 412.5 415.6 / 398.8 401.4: 1.08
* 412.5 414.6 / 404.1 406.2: 1.07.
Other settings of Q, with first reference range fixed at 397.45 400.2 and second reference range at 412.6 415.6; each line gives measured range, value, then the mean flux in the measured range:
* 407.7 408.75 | -0.05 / 31.7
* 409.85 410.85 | 0.20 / 24.6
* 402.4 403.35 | -0.07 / 31.2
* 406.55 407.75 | -0.06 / 31.5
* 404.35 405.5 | -0.03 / 30.2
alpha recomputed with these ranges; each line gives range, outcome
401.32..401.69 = 32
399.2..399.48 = 28.6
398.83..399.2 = 29.7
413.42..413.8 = 31.5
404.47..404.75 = 30.5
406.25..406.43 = 31.5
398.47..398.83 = 26.8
